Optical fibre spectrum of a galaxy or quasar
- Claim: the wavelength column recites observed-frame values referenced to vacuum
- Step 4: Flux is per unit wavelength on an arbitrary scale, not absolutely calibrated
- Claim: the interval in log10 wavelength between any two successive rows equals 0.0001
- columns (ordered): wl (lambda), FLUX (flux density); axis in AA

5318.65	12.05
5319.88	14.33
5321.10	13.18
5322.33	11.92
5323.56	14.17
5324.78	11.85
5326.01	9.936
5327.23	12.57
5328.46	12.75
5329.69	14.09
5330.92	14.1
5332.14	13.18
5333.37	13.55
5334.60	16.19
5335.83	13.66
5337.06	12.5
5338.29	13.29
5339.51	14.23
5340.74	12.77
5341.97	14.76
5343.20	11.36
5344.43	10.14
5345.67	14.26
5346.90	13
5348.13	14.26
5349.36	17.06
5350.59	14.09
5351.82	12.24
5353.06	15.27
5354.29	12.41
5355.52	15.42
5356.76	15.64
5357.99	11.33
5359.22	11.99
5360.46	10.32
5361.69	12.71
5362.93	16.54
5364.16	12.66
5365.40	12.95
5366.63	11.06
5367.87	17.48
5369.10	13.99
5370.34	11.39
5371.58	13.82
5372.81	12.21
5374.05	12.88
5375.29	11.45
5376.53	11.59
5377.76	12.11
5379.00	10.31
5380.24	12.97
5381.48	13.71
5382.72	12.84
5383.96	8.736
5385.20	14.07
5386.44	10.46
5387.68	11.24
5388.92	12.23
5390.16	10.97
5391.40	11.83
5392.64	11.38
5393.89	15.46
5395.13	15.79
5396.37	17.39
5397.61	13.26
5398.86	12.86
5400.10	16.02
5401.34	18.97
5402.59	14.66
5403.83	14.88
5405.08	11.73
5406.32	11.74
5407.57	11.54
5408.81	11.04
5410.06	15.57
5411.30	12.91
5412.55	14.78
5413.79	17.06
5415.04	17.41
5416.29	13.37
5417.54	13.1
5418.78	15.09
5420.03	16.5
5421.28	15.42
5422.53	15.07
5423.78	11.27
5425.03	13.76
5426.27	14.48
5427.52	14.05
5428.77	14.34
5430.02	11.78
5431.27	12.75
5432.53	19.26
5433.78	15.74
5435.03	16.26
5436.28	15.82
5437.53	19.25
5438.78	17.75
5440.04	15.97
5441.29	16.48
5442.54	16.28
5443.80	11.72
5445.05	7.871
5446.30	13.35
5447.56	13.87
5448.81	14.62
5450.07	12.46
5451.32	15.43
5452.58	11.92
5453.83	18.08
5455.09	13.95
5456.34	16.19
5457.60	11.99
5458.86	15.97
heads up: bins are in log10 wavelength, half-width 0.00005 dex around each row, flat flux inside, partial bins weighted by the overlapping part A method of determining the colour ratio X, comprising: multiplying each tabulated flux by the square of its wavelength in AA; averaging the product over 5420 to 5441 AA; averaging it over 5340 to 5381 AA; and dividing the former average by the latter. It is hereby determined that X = 1.19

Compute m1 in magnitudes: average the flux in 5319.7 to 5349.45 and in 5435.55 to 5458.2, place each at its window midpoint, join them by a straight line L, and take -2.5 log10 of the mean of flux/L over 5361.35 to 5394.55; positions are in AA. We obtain 0.10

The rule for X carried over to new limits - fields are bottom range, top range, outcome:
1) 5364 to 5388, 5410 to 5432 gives 1.18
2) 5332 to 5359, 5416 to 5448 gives 1.11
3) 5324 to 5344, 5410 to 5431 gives 1.13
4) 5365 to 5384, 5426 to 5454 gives 1.20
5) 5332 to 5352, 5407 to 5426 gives 1.08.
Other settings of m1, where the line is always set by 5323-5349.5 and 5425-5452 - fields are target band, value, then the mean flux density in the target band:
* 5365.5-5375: 0.046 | 13.2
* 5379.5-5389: 0.164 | 12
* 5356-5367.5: 0.058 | 12.9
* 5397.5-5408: 0.014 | 14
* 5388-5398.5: 0.050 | 13.5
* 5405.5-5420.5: 0.018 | 14.1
